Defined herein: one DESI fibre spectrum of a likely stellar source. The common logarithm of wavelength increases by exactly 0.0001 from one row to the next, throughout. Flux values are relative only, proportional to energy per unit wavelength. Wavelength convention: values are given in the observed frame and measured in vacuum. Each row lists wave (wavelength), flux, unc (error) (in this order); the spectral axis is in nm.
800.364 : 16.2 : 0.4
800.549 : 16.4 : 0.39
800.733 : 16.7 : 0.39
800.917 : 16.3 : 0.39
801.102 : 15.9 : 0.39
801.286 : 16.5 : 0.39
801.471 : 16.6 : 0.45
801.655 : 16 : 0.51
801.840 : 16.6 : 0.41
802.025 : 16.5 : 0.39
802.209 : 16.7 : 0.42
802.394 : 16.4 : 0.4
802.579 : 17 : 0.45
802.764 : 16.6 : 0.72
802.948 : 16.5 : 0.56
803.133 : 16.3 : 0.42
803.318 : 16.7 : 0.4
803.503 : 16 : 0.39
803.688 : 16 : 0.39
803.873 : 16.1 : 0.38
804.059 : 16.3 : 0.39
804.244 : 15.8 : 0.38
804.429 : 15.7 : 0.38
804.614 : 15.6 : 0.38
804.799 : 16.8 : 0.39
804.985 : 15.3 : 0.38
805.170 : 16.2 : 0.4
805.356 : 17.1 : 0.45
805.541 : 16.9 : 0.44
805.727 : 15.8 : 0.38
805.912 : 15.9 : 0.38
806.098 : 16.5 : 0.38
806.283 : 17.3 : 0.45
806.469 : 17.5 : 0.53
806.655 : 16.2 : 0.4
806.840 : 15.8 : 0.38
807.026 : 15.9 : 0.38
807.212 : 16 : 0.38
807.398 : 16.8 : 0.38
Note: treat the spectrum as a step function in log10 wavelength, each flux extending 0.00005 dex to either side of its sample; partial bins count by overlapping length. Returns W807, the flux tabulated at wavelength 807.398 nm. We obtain 16.8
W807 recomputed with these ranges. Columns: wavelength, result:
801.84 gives 16.6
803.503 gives 16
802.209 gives 16.7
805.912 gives 15.9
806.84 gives 15.8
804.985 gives 15.3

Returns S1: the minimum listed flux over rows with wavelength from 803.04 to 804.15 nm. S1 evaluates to 16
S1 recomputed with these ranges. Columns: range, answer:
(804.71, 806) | 15.3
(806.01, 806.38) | 16.5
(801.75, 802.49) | 16.4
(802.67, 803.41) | 16.3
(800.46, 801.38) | 15.9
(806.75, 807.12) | 15.8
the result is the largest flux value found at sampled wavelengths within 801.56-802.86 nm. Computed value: 17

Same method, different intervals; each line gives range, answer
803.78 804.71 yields 16.3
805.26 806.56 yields 17.5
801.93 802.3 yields 16.7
